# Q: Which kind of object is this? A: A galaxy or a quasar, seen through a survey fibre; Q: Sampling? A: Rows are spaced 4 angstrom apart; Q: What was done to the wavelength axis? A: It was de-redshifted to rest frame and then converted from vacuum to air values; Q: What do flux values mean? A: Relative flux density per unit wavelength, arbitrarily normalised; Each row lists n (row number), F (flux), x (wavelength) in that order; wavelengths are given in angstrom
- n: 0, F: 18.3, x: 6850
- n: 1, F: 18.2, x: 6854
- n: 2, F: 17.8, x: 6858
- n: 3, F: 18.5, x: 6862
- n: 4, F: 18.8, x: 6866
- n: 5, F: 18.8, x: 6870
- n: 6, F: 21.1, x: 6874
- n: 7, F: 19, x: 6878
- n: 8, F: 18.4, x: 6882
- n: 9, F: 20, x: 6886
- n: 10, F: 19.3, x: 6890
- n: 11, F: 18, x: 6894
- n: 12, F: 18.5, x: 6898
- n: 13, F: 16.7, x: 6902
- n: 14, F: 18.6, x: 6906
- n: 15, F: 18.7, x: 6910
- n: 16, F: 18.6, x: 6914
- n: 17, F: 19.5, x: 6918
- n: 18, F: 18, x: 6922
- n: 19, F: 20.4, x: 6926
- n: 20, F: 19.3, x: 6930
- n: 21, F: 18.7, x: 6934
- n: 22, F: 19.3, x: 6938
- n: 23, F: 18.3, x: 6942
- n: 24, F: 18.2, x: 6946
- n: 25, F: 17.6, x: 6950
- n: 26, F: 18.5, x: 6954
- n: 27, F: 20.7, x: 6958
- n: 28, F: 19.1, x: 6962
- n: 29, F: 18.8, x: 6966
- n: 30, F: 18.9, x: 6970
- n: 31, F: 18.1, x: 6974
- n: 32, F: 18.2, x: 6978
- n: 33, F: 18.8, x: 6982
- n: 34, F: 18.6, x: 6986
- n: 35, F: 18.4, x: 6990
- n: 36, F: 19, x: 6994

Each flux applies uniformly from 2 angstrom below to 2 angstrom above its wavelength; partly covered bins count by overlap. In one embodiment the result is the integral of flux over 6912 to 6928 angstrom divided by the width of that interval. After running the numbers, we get 19.1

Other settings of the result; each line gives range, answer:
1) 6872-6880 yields 20.1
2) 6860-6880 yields 19.2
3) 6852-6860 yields 18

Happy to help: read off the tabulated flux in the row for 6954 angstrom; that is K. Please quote 18.5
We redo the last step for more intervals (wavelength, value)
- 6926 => 20.4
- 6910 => 18.7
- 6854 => 18.2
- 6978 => 18.2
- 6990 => 18.4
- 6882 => 18.4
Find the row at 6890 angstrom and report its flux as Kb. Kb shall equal 19.3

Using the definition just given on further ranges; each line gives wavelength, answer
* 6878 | 19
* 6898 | 18.5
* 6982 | 18.8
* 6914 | 18.6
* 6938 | 19.3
